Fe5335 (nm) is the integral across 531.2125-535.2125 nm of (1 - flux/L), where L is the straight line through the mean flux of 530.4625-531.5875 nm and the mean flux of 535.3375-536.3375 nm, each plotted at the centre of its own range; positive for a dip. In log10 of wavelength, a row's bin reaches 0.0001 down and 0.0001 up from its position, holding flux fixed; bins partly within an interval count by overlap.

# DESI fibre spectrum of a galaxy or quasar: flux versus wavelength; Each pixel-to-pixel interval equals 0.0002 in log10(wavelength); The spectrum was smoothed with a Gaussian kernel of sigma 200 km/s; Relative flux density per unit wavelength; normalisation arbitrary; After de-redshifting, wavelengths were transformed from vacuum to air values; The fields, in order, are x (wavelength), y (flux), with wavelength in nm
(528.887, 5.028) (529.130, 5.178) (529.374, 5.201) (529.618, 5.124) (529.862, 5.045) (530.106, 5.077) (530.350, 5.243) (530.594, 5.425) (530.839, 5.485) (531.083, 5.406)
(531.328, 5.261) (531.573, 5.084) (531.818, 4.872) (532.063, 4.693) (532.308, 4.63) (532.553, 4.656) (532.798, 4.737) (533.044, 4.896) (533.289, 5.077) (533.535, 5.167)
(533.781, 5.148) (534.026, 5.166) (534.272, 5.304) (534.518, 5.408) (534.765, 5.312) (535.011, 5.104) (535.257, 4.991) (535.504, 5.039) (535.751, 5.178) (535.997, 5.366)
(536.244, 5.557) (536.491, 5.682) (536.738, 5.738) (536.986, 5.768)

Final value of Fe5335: 0.211 nm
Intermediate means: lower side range 5.35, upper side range 5.26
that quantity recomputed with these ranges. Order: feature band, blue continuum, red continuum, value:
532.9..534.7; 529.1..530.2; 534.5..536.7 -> 0.03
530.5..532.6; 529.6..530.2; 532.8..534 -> 0.00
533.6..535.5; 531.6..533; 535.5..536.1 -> -0.05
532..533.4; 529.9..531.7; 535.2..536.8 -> 0.14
